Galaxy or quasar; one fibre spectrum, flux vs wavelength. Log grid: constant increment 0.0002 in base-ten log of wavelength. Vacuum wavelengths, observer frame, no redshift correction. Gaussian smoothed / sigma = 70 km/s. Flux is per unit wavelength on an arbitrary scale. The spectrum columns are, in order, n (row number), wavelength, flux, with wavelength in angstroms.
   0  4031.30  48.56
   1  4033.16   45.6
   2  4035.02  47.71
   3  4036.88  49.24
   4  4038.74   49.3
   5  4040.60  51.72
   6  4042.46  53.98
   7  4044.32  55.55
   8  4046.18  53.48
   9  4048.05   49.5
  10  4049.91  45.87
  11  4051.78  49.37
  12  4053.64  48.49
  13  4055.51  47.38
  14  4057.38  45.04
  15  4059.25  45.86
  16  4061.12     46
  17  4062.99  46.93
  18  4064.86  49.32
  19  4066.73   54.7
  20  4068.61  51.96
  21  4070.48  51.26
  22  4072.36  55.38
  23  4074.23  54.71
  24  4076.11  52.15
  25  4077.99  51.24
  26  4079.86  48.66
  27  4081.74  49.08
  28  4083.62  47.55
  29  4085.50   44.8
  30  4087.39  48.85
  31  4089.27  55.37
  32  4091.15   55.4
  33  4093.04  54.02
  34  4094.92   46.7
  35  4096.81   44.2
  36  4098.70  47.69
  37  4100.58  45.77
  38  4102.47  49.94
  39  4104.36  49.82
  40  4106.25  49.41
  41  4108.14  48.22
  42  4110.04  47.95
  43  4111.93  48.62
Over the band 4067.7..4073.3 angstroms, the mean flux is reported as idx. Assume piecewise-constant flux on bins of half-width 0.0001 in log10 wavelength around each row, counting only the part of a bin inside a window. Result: 52.9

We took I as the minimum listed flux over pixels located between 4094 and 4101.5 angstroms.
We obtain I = 44.2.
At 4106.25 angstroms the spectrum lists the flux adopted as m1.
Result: 49.41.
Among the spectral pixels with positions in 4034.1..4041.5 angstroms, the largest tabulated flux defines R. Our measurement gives 51.72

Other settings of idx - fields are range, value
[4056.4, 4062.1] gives 45.6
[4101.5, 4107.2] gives 49.7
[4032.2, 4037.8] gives 47.5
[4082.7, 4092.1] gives 50.4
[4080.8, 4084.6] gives 48.3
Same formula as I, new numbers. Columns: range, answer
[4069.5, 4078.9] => 51.24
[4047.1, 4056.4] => 45.87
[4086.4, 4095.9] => 46.7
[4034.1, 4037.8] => 47.71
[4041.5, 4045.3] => 53.98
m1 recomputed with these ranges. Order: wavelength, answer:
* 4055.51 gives 47.38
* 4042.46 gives 53.98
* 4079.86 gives 48.66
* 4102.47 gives 49.94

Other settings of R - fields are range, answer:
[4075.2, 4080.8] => 52.15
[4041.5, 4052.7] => 55.55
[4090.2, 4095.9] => 55.4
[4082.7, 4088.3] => 48.85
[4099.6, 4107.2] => 49.94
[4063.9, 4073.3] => 55.38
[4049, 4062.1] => 49.37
